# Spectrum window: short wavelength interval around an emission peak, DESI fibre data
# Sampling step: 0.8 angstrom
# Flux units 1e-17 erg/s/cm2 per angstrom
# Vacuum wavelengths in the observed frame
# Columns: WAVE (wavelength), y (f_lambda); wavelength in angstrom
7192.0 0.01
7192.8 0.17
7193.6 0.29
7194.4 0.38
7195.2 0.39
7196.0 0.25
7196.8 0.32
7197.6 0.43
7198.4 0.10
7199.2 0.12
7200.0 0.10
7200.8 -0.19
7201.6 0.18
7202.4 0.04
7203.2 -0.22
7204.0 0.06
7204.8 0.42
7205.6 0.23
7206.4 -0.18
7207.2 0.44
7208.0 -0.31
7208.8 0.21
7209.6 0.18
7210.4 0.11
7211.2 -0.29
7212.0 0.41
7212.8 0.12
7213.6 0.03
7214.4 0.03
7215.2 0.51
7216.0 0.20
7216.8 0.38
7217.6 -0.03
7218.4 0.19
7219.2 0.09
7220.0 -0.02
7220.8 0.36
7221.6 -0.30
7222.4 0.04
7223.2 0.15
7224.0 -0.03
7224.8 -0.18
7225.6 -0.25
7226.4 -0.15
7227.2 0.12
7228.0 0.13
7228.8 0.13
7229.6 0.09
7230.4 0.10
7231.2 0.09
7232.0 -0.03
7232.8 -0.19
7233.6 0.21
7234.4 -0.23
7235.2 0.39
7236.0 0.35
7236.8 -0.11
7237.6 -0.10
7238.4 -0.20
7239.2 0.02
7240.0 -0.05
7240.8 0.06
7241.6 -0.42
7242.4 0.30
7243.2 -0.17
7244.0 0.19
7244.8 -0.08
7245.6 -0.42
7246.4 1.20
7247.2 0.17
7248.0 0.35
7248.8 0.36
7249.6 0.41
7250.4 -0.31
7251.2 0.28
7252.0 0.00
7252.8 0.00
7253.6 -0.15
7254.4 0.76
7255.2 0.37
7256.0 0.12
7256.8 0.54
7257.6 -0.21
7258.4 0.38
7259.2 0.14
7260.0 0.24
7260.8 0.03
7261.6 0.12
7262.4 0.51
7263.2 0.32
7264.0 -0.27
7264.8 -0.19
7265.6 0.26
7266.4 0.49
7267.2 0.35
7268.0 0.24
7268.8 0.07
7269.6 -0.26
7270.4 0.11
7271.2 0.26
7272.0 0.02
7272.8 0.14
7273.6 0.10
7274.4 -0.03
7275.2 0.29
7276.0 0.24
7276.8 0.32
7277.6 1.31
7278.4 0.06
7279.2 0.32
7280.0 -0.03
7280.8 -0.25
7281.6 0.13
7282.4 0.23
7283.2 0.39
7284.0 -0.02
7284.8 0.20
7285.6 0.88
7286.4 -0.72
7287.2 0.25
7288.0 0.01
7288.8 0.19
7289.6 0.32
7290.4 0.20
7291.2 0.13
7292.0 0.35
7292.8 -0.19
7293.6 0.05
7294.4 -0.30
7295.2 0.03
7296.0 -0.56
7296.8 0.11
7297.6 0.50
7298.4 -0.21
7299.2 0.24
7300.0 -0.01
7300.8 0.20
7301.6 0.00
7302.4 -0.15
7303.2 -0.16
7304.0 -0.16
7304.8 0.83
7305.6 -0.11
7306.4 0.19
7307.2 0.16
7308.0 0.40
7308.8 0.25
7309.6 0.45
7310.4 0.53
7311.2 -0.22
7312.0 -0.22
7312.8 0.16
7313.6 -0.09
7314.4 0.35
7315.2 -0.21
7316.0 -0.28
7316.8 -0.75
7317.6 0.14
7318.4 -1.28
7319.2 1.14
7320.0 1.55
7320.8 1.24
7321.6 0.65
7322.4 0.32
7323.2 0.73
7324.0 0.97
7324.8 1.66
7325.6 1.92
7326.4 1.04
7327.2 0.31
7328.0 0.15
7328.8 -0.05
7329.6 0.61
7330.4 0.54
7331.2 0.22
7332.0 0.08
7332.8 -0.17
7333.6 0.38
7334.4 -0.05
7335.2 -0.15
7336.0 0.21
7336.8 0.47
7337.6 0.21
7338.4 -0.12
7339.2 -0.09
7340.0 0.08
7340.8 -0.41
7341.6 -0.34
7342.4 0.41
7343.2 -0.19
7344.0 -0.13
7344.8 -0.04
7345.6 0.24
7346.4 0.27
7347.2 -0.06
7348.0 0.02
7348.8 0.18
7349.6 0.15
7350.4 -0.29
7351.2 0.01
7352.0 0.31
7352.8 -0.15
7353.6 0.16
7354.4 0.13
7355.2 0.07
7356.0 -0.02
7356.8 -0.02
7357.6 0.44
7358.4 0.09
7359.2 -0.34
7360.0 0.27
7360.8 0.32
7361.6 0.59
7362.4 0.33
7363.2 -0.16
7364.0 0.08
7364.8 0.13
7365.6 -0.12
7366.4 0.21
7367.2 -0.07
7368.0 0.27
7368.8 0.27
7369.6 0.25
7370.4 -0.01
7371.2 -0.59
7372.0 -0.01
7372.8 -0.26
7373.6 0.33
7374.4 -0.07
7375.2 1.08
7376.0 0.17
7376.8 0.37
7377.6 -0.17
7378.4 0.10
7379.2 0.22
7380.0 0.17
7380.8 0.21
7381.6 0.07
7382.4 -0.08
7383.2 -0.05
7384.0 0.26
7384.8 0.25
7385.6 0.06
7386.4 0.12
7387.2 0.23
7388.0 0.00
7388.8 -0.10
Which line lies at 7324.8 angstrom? [O II]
